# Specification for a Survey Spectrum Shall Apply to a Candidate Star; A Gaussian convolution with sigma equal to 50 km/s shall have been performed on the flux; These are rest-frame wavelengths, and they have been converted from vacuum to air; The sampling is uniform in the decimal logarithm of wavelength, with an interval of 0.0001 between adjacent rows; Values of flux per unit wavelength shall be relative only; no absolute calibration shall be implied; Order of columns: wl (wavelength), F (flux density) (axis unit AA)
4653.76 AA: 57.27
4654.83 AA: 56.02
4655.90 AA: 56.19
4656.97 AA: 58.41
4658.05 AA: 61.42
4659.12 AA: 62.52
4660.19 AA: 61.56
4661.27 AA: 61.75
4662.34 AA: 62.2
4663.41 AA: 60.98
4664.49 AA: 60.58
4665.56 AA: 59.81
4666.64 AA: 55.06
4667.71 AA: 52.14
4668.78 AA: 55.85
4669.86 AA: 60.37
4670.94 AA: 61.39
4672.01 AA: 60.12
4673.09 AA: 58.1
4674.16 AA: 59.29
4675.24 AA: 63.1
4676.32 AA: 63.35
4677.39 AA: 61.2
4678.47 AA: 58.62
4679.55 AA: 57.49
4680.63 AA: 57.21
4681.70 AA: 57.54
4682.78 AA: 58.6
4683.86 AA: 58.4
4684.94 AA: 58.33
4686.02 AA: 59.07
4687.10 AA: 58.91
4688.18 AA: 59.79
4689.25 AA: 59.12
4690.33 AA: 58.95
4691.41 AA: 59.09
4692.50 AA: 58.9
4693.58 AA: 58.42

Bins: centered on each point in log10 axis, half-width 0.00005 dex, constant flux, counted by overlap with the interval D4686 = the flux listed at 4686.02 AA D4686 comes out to 59.07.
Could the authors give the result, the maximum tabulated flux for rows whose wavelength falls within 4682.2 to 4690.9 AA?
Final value 59.79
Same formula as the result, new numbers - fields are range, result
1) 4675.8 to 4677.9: 63.35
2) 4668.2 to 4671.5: 61.39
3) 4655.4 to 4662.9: 62.52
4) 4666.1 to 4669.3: 55.85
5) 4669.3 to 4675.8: 63.1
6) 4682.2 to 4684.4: 58.6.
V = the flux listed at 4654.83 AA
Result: 56.02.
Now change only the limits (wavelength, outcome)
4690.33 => 58.95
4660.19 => 61.56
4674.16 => 59.29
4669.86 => 60.37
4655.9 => 56.19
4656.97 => 58.41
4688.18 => 59.79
